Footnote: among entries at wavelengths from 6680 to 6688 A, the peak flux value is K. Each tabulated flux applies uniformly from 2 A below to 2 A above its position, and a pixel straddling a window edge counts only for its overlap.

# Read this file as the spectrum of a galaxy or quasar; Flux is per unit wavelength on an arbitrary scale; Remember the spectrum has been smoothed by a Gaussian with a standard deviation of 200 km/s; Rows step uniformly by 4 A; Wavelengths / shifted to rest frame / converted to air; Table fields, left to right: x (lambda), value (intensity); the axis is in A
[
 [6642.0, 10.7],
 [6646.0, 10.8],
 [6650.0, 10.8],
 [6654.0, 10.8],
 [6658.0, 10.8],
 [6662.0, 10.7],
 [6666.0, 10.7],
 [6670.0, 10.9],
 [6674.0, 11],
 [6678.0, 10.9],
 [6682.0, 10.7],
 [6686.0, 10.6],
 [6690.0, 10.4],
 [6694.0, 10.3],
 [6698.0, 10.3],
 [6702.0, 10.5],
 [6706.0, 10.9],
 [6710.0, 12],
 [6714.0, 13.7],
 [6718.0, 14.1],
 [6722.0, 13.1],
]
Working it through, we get 10.7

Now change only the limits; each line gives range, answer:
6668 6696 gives 11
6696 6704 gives 10.5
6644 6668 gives 10.8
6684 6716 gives 13.7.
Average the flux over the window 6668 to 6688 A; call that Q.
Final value 10.8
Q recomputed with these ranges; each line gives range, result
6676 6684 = 10.8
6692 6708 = 10.5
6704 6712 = 11.4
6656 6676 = 10.8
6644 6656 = 10.8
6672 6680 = 10.9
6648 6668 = 10.8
